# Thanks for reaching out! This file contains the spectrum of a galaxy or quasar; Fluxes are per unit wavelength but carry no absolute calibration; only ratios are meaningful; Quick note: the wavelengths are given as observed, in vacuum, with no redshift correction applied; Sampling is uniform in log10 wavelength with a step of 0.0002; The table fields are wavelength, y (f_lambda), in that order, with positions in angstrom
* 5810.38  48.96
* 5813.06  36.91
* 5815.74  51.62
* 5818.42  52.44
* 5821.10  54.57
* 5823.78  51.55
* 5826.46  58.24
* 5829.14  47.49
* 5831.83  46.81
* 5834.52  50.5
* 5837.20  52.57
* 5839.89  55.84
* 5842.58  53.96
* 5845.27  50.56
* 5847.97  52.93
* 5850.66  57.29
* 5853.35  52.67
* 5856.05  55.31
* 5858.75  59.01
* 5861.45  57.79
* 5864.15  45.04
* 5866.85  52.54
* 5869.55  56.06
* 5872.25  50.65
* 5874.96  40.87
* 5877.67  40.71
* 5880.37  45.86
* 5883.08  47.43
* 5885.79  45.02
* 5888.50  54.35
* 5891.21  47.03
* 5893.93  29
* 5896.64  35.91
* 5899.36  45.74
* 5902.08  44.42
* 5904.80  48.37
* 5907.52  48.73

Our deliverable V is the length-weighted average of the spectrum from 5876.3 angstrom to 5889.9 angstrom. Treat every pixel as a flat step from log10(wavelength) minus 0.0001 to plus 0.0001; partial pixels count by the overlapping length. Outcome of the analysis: 46.7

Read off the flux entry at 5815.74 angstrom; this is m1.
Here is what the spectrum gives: 51.62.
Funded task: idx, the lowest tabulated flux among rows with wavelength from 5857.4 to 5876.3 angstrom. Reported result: 40.87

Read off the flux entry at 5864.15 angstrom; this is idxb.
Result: 45.04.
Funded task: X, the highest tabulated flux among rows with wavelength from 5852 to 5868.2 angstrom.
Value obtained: 59.01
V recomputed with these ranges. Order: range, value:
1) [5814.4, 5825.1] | 52.5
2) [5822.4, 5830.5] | 52.4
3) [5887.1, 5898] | 41.6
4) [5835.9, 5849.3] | 53.1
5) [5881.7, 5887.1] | 46.2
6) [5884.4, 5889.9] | 49.7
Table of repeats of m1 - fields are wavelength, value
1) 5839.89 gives 55.84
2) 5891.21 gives 47.03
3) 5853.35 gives 52.67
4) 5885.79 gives 45.02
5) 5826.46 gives 58.24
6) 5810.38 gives 48.96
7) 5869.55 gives 56.06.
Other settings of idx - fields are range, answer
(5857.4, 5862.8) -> 57.79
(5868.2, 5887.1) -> 40.71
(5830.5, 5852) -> 46.81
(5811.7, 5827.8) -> 36.91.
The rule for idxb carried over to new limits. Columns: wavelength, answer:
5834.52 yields 50.5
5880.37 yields 45.86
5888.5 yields 54.35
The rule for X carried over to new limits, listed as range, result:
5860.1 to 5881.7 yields 57.79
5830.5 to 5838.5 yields 52.57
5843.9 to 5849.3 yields 52.93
